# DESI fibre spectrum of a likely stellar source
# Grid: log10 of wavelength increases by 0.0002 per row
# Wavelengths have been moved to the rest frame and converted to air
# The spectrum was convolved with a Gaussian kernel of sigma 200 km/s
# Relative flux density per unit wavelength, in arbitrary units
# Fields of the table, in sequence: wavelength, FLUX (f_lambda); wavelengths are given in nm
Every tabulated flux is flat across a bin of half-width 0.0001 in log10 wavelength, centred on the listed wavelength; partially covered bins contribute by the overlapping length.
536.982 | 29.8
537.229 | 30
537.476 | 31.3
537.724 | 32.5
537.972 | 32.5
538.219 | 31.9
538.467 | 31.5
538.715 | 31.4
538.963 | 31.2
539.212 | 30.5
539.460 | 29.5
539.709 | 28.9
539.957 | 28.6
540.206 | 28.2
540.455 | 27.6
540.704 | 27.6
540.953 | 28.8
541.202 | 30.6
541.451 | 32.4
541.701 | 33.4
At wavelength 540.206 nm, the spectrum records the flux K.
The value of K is 28.2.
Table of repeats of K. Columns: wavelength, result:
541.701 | 33.4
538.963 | 31.2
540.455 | 27.6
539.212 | 30.5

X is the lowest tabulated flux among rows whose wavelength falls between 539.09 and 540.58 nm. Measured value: 27.6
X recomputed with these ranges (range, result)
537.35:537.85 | 31.3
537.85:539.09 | 31.2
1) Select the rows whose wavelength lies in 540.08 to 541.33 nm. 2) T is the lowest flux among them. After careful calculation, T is 27.6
